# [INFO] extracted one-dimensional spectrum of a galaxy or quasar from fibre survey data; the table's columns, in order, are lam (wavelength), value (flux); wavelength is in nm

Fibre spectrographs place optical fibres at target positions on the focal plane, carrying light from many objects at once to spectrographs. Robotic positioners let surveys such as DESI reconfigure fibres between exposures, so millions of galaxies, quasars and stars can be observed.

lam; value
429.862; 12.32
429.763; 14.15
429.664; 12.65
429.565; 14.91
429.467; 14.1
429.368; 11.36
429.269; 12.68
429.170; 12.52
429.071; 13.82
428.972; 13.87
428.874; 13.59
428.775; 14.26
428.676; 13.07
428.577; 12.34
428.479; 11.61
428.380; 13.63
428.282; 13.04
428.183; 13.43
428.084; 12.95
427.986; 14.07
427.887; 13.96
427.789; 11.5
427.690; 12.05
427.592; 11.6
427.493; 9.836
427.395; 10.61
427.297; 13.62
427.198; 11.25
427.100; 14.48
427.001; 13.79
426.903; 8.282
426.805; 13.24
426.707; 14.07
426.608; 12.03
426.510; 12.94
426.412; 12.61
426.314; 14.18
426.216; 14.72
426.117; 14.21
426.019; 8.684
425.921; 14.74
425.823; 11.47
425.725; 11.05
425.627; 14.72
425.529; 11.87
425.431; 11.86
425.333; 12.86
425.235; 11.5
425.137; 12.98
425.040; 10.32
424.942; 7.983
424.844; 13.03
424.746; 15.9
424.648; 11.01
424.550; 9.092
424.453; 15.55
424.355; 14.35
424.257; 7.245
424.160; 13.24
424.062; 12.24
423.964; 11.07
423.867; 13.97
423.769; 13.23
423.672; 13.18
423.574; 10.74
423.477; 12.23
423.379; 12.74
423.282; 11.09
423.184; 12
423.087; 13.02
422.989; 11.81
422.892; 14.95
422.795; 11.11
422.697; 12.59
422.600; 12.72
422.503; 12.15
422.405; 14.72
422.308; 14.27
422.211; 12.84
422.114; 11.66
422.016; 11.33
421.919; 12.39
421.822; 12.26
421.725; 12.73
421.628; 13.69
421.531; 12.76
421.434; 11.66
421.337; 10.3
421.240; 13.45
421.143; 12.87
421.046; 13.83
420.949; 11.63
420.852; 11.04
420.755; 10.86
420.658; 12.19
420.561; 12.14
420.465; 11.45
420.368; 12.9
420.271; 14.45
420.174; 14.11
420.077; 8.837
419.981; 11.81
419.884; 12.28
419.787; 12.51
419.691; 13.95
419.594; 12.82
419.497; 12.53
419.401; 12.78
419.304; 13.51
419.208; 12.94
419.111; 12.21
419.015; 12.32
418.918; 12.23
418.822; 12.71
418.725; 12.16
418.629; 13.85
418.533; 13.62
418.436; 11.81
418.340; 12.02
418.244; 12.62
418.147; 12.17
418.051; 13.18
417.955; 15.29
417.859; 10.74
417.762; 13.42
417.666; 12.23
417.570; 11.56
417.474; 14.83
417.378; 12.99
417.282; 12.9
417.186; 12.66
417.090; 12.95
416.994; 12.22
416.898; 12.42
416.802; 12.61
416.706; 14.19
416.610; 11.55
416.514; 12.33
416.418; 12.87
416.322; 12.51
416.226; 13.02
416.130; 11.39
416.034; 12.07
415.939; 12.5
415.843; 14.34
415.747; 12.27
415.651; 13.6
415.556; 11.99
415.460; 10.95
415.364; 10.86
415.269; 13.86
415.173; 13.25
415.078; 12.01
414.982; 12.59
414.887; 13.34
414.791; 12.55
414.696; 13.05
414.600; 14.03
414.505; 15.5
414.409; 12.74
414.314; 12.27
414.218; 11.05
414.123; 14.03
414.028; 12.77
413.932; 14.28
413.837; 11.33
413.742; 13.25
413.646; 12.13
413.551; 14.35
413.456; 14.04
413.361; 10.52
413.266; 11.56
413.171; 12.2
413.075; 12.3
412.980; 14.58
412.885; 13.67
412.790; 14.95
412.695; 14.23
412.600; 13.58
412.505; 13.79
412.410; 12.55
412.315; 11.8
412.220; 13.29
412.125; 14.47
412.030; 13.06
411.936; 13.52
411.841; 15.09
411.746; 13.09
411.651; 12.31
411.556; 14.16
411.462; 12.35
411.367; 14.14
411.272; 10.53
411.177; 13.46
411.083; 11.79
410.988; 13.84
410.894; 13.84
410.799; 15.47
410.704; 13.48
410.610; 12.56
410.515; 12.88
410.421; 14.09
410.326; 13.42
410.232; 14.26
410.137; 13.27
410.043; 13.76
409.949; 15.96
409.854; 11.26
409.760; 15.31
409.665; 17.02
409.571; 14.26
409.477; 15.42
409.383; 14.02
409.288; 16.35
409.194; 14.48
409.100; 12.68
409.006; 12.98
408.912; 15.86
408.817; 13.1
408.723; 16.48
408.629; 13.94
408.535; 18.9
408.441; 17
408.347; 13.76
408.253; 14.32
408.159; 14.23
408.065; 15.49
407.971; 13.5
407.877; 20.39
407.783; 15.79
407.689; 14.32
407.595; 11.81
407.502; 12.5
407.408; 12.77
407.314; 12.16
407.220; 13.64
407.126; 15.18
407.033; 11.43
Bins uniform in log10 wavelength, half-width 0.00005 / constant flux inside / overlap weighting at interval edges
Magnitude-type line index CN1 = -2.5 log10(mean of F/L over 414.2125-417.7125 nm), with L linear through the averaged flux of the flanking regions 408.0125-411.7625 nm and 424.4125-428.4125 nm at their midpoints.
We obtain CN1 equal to 0.066 mag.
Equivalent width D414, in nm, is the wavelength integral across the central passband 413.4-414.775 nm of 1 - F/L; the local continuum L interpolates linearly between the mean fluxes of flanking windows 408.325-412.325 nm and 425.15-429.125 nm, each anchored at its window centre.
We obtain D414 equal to 0.06 nm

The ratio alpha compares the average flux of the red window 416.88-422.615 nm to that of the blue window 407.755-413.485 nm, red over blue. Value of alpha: 0.9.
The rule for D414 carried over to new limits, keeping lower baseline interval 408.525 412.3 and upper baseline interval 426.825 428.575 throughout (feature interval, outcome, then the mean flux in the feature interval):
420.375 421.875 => 0.086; 12.2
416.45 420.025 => 0.133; 12.7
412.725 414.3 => 0.083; 12.9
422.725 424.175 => 0.036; 12.4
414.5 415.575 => 0.061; 12.7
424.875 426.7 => 0.031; 12.3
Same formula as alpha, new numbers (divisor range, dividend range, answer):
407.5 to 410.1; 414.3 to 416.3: 0.86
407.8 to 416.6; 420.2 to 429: 0.92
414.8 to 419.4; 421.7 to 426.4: 0.98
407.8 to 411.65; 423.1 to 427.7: 0.85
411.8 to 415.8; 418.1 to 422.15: 0.95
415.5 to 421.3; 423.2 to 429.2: 0.99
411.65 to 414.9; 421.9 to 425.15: 0.93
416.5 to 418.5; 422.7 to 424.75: 0.97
